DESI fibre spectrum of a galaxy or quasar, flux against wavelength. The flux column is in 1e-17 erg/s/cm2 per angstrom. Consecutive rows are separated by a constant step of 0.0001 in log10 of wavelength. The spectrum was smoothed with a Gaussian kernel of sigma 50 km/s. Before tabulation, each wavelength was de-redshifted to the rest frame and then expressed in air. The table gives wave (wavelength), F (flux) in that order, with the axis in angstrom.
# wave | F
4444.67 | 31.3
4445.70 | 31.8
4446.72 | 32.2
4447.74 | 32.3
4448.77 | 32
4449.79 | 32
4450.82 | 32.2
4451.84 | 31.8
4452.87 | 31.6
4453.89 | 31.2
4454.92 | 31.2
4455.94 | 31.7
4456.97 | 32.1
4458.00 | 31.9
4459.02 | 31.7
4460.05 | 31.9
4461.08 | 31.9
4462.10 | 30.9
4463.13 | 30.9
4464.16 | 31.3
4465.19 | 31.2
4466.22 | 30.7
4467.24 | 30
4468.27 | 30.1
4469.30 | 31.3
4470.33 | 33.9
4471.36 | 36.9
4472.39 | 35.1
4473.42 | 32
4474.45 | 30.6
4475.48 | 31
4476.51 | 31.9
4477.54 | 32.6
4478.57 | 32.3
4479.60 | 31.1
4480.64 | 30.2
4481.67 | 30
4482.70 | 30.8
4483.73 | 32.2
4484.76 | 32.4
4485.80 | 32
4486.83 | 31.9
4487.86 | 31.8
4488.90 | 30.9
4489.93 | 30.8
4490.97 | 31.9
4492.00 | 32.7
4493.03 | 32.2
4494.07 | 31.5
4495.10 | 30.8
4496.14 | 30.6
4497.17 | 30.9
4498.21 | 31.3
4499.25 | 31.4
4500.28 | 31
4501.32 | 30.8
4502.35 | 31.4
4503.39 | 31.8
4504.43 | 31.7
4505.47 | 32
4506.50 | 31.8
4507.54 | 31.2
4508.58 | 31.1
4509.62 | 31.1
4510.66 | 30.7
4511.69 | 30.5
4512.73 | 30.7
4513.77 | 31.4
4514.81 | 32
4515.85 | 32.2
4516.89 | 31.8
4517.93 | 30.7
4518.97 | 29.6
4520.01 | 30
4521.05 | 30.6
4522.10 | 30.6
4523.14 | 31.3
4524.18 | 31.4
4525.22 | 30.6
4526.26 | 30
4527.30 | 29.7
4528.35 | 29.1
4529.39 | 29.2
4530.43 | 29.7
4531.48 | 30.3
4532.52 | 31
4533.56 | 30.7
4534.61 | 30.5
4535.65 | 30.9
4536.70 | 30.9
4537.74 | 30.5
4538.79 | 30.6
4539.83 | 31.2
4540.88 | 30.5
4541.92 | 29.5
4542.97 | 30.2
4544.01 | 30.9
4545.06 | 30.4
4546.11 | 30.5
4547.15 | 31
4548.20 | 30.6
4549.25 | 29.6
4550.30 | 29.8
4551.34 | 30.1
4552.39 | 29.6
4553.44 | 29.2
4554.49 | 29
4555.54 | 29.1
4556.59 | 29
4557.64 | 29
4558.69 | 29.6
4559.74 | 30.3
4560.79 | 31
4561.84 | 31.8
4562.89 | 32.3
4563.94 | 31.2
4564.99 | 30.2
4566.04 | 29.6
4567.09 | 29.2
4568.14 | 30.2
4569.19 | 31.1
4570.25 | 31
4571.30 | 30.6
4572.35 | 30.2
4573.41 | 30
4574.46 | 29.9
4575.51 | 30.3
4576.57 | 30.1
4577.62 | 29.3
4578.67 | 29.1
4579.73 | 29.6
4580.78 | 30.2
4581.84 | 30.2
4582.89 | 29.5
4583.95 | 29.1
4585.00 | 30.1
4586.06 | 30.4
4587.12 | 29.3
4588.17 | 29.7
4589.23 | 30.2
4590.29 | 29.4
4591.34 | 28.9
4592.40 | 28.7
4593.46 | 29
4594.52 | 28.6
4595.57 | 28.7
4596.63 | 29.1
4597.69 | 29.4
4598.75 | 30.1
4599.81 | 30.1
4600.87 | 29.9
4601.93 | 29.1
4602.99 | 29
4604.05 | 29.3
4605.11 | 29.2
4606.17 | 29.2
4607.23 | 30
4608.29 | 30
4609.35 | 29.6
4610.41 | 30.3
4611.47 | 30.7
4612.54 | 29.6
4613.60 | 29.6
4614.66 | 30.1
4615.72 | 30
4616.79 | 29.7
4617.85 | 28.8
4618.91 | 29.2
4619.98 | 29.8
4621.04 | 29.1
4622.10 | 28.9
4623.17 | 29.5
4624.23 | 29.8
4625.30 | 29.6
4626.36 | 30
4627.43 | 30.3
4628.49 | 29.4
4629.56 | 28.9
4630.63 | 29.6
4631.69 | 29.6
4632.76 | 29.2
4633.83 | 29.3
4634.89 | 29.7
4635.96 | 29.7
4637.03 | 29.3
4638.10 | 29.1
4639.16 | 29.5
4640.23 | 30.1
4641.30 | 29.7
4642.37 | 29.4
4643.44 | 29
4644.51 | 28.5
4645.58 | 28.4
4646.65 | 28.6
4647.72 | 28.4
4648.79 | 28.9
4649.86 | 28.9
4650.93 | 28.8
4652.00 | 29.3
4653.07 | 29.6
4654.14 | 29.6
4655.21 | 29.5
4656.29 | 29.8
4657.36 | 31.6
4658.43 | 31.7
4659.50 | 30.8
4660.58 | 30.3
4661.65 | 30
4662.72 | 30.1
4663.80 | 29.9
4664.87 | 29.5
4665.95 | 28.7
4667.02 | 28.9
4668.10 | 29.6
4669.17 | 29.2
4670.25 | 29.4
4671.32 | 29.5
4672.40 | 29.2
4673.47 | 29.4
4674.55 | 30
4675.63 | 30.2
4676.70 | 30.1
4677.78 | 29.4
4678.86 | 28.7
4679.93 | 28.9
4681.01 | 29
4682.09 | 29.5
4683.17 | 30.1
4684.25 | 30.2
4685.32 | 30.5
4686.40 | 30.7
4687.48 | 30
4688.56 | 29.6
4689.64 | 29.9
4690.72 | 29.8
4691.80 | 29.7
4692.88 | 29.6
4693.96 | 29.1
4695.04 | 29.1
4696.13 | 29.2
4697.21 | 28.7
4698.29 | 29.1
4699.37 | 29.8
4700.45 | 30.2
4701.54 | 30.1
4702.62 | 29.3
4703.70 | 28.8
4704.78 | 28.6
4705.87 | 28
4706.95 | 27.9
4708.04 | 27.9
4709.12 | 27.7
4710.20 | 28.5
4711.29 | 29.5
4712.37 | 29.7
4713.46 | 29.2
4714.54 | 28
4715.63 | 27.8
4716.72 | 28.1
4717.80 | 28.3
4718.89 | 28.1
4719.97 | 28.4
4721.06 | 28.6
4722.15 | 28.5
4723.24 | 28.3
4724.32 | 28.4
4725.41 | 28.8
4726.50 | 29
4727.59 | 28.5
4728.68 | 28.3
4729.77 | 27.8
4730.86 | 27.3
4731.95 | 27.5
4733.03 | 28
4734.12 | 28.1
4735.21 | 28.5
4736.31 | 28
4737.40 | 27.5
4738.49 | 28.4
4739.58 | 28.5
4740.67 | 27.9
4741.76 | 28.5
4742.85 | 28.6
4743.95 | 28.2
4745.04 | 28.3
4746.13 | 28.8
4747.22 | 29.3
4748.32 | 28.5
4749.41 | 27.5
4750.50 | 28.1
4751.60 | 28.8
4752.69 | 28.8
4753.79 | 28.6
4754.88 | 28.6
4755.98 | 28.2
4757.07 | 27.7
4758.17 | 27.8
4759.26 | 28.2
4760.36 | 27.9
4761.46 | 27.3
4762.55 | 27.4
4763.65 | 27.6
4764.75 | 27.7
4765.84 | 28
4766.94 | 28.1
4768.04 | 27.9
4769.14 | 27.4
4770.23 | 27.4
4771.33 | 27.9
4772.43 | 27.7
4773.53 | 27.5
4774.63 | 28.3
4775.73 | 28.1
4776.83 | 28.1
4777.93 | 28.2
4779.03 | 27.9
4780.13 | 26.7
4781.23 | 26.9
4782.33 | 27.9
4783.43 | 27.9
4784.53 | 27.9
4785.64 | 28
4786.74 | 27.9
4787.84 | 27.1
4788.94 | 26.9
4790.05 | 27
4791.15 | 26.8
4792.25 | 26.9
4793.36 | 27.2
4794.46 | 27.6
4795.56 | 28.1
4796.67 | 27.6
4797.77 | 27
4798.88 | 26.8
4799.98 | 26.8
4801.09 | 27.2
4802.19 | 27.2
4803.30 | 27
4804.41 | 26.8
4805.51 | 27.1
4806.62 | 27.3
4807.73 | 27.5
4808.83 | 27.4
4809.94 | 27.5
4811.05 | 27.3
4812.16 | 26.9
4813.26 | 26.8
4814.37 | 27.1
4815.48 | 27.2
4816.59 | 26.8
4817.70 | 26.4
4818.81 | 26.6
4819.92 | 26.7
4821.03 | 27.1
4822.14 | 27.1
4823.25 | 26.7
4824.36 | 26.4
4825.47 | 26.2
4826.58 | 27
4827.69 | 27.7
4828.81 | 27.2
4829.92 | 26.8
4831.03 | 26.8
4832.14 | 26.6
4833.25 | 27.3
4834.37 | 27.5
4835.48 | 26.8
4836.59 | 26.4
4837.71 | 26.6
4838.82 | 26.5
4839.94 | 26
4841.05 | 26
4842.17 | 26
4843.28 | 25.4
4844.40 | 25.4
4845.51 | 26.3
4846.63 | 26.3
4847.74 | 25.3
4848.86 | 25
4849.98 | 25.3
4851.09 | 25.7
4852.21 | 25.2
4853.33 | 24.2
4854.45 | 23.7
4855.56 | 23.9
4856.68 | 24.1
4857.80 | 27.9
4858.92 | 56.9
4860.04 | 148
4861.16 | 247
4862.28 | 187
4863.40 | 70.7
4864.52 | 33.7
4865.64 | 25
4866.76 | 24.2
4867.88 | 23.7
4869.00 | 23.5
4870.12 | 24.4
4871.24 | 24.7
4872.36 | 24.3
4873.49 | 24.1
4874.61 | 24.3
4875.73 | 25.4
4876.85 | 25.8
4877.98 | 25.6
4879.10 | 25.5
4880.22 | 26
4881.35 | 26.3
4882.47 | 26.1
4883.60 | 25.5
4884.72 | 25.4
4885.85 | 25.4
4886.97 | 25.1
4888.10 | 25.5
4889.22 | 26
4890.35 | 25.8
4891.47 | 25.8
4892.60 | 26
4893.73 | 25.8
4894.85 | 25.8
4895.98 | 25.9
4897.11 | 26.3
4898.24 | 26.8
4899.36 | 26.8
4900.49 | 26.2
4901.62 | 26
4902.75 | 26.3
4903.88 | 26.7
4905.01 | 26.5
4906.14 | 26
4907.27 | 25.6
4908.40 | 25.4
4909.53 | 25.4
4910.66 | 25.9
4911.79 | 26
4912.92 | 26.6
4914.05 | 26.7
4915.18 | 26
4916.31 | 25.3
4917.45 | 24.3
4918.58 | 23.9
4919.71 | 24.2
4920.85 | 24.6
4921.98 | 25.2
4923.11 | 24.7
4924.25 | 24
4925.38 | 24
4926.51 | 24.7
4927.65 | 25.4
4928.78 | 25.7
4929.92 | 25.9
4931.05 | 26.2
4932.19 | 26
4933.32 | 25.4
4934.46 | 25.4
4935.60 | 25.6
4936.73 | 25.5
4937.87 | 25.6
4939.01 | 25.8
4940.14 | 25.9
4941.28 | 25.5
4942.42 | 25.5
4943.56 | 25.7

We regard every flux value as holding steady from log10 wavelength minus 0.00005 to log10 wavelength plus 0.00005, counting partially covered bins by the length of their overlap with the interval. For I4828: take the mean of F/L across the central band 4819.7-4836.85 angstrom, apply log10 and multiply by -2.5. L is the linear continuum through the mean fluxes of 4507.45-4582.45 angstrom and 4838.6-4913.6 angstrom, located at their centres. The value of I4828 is 0.25 mag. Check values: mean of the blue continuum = 30.4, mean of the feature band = 26.9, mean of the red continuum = 34.3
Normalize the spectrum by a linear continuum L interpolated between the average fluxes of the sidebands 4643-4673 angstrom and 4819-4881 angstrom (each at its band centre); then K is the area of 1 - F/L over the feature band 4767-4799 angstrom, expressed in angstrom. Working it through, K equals 6.0 angstrom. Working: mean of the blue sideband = 29.5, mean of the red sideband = 36.4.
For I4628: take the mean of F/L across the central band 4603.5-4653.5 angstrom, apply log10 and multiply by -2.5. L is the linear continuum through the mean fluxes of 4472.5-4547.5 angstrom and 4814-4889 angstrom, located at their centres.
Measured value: 0.10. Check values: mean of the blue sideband 31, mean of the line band 29.4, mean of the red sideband 34.6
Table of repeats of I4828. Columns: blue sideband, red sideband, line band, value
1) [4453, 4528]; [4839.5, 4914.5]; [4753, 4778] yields 0.20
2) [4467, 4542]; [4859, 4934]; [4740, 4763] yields 0.17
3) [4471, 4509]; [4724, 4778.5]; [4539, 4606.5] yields 0.02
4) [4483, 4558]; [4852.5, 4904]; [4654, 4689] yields 0.14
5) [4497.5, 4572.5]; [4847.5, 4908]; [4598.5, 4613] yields 0.07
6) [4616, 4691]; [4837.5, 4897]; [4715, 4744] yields 0.14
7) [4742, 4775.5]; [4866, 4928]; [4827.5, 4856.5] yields 0.02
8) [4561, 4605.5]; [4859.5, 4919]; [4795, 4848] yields 0.28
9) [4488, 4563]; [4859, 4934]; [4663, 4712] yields 0.10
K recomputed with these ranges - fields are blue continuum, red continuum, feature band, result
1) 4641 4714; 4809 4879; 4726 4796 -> 9.61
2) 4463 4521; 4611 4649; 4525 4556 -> 0.59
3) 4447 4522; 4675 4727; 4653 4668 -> -0.23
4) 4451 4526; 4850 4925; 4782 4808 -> 4.85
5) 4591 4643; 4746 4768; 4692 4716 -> -0.23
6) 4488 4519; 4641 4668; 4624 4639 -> 0.13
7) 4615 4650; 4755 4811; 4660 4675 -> -0.33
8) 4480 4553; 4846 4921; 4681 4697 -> 1.34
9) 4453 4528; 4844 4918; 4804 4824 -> 4.07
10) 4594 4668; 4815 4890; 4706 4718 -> 1.14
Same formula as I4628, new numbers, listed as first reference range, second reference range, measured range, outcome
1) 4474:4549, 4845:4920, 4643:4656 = 0.12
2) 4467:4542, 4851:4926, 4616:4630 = 0.09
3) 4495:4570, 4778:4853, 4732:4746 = -0.01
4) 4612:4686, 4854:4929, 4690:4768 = 0.10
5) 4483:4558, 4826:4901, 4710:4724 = 0.15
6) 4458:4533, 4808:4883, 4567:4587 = 0.07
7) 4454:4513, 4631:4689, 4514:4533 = 0.02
